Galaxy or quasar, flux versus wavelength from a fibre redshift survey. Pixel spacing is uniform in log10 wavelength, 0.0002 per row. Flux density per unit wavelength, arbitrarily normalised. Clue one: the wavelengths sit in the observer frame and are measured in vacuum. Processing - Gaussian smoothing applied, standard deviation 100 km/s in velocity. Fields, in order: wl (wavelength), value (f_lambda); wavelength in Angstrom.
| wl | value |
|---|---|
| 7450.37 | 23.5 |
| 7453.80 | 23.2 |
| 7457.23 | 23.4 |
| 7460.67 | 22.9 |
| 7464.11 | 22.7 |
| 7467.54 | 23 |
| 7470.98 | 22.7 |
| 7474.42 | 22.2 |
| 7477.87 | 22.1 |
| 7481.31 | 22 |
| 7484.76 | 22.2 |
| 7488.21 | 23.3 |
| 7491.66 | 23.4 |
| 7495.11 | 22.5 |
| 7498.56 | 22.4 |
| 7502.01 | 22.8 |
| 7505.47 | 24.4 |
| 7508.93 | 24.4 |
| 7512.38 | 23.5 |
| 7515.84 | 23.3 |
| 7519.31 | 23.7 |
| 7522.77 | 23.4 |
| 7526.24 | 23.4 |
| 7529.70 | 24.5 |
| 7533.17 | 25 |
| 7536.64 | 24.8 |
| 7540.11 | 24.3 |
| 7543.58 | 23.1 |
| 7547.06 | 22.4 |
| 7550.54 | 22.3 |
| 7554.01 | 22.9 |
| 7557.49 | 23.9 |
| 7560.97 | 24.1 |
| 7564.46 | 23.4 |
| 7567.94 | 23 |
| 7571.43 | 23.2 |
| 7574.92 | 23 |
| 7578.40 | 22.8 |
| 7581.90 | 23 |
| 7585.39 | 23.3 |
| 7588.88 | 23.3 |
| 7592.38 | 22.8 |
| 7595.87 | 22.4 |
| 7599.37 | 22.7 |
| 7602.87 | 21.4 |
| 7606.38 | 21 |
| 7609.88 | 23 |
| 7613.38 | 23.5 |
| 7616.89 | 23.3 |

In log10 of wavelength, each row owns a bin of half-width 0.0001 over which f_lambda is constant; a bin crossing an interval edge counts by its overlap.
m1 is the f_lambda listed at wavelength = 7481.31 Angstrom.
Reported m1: 22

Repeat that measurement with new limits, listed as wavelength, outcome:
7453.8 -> 23.2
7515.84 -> 23.3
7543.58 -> 23.1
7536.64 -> 24.8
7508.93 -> 24.4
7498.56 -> 22.4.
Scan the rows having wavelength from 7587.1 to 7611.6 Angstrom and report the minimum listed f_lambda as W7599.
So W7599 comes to 21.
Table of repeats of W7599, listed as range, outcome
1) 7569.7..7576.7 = 23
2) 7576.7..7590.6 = 22.8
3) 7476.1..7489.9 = 22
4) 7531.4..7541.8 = 24.3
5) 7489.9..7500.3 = 22.4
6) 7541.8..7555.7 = 22.3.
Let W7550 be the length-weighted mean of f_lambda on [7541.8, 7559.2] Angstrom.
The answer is 22.9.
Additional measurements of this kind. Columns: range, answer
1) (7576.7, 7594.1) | 23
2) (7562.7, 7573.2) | 23.2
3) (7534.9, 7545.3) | 24.1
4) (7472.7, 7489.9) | 22.3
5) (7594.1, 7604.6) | 22.2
